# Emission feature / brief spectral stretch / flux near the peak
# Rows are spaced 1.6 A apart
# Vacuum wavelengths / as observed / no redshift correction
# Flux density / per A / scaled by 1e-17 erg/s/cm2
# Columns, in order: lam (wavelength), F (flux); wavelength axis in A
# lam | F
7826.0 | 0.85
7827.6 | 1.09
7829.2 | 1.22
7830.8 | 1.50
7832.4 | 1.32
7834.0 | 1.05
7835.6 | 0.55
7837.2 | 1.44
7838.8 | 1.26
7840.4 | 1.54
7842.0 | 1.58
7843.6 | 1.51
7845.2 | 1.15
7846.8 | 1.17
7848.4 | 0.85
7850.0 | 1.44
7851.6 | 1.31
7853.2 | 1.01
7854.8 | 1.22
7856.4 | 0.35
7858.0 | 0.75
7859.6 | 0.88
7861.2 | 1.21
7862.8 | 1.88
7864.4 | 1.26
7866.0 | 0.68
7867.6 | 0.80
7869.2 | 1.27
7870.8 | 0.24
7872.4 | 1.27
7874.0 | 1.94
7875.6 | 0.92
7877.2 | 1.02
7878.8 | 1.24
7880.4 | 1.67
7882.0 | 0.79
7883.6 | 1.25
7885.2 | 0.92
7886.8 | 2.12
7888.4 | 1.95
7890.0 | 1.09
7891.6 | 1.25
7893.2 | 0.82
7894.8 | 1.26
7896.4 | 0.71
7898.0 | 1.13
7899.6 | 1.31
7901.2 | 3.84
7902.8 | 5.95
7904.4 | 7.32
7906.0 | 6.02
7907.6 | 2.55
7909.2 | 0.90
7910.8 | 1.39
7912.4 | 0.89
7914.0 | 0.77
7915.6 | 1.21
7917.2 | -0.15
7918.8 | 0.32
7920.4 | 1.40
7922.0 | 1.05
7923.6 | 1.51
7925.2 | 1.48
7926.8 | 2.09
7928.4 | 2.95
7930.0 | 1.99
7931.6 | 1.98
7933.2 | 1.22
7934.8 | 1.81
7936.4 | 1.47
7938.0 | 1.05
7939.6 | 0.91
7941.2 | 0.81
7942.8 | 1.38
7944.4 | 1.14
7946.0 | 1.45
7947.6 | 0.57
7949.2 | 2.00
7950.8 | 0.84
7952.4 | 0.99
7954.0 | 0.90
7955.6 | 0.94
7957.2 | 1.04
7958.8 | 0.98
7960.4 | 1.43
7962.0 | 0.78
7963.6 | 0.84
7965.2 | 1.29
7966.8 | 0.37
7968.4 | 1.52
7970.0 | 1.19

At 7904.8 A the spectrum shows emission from H-alpha 6563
